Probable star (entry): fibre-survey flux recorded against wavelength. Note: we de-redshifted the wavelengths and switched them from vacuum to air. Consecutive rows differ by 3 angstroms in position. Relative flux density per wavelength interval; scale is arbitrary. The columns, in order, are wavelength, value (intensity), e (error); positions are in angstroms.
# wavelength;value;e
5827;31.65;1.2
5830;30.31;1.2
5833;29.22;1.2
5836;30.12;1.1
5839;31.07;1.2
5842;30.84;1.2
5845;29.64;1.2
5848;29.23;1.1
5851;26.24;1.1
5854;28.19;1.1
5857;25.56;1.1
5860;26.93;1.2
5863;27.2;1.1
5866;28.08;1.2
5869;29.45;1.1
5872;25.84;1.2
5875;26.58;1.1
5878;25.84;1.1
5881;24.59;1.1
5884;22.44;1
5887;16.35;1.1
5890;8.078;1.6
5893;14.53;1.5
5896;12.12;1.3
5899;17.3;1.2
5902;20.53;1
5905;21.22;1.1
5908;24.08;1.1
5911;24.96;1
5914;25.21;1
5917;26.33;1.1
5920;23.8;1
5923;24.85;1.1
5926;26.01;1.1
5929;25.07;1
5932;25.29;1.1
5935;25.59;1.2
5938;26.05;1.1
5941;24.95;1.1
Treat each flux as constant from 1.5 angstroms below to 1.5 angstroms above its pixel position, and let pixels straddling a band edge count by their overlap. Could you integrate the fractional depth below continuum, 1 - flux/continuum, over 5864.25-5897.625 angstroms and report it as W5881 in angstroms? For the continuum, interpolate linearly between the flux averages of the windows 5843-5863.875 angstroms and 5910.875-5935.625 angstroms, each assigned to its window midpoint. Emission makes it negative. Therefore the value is 6.9 angstroms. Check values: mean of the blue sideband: 27.7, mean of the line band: 21.3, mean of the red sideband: 25.2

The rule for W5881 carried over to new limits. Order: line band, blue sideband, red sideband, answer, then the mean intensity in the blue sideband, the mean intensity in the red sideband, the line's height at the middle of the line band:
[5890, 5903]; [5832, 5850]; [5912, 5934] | 5.7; 29.9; 25.2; 26.7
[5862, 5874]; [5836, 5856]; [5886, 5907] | -2.2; 29.2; 15.9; 23.4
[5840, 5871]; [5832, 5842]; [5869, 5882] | 0.2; 30.3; 26.2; 28.3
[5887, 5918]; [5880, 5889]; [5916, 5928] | 5.0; 20.2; 25.2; 22.6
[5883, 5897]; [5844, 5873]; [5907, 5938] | 6.3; 27.6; 25.2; 26.4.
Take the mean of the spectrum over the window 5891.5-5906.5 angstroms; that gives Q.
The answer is 17.1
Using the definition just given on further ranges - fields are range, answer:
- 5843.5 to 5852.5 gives 28.4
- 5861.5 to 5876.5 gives 27.4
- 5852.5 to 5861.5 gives 26.9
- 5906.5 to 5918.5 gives 25.1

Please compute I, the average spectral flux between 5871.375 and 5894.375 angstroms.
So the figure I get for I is 20.4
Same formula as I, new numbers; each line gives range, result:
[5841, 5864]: 27.9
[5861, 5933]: 22.8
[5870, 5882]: 25.9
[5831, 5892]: 26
